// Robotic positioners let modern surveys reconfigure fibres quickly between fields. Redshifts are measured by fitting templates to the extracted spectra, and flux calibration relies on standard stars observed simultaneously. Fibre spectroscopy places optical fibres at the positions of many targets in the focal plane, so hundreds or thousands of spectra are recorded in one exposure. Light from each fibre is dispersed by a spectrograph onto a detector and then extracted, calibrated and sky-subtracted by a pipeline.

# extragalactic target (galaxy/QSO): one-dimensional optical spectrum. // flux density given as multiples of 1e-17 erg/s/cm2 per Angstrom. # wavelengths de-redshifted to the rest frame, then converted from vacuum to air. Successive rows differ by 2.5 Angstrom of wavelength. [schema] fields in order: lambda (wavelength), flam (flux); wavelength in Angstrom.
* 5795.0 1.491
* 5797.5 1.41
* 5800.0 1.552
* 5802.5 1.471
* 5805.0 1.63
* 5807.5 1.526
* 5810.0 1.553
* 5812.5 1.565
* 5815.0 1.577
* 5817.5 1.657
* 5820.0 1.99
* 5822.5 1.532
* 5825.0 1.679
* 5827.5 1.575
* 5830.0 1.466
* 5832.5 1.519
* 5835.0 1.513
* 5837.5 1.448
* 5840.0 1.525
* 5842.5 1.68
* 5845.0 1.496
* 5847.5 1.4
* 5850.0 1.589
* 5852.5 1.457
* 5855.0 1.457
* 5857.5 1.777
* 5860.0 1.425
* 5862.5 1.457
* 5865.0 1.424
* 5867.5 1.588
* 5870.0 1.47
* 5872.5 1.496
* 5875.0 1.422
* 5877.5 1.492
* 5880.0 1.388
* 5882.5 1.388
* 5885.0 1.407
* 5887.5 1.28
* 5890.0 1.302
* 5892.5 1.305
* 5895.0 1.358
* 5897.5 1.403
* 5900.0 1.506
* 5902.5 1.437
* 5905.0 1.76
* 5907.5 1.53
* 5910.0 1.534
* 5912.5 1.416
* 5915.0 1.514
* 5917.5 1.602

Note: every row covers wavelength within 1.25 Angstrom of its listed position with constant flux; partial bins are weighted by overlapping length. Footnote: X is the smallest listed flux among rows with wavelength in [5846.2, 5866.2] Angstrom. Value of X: 1.4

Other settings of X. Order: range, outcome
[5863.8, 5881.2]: 1.388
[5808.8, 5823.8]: 1.532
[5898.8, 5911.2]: 1.437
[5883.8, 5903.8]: 1.28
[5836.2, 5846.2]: 1.448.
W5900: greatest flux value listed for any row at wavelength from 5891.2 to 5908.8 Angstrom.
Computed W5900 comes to 1.76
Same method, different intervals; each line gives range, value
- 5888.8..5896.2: 1.358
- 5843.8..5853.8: 1.589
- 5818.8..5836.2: 1.99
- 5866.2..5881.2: 1.588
